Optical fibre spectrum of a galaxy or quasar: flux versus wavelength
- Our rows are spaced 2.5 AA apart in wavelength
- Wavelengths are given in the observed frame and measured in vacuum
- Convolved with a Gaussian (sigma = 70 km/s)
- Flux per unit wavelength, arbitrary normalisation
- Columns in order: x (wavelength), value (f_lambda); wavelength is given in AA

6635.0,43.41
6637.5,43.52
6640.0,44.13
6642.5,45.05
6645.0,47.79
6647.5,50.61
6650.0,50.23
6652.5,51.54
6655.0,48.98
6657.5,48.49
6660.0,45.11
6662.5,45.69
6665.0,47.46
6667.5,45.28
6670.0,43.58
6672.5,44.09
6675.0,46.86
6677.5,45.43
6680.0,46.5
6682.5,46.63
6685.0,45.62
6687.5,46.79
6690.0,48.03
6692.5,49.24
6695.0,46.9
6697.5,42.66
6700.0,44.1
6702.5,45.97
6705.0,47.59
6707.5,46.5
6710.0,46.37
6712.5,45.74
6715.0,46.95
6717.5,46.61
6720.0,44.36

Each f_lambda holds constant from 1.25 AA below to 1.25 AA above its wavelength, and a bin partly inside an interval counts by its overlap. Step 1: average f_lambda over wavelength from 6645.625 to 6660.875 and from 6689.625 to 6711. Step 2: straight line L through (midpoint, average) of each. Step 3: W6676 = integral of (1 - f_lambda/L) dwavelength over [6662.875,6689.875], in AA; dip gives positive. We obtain 1.1 AA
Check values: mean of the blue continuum 49.2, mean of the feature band 45.9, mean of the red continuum 46.3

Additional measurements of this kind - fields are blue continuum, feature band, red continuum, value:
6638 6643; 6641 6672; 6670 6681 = -1.74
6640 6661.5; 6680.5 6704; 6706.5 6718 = 0.38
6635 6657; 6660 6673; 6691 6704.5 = 0.45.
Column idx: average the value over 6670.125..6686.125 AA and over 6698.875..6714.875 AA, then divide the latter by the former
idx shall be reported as 1.01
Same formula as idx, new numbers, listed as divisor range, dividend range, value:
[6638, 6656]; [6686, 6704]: 0.96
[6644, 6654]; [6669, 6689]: 0.91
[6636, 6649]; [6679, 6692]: 1.01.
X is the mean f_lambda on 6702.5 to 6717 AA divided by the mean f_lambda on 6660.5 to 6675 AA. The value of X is 1.03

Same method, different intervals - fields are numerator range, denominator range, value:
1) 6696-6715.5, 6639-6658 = 0.94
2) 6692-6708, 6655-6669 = 0.99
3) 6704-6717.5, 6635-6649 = 1.01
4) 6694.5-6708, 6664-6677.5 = 1.00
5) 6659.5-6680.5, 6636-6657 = 0.95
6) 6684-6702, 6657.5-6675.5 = 1.01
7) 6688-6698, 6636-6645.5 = 1.05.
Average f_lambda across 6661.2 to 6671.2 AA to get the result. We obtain 45.5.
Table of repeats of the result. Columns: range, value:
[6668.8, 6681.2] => 45.3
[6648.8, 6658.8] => 49.8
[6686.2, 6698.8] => 46.7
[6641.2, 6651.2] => 48.4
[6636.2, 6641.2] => 43.8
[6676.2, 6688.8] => 46.2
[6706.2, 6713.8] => 46.2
